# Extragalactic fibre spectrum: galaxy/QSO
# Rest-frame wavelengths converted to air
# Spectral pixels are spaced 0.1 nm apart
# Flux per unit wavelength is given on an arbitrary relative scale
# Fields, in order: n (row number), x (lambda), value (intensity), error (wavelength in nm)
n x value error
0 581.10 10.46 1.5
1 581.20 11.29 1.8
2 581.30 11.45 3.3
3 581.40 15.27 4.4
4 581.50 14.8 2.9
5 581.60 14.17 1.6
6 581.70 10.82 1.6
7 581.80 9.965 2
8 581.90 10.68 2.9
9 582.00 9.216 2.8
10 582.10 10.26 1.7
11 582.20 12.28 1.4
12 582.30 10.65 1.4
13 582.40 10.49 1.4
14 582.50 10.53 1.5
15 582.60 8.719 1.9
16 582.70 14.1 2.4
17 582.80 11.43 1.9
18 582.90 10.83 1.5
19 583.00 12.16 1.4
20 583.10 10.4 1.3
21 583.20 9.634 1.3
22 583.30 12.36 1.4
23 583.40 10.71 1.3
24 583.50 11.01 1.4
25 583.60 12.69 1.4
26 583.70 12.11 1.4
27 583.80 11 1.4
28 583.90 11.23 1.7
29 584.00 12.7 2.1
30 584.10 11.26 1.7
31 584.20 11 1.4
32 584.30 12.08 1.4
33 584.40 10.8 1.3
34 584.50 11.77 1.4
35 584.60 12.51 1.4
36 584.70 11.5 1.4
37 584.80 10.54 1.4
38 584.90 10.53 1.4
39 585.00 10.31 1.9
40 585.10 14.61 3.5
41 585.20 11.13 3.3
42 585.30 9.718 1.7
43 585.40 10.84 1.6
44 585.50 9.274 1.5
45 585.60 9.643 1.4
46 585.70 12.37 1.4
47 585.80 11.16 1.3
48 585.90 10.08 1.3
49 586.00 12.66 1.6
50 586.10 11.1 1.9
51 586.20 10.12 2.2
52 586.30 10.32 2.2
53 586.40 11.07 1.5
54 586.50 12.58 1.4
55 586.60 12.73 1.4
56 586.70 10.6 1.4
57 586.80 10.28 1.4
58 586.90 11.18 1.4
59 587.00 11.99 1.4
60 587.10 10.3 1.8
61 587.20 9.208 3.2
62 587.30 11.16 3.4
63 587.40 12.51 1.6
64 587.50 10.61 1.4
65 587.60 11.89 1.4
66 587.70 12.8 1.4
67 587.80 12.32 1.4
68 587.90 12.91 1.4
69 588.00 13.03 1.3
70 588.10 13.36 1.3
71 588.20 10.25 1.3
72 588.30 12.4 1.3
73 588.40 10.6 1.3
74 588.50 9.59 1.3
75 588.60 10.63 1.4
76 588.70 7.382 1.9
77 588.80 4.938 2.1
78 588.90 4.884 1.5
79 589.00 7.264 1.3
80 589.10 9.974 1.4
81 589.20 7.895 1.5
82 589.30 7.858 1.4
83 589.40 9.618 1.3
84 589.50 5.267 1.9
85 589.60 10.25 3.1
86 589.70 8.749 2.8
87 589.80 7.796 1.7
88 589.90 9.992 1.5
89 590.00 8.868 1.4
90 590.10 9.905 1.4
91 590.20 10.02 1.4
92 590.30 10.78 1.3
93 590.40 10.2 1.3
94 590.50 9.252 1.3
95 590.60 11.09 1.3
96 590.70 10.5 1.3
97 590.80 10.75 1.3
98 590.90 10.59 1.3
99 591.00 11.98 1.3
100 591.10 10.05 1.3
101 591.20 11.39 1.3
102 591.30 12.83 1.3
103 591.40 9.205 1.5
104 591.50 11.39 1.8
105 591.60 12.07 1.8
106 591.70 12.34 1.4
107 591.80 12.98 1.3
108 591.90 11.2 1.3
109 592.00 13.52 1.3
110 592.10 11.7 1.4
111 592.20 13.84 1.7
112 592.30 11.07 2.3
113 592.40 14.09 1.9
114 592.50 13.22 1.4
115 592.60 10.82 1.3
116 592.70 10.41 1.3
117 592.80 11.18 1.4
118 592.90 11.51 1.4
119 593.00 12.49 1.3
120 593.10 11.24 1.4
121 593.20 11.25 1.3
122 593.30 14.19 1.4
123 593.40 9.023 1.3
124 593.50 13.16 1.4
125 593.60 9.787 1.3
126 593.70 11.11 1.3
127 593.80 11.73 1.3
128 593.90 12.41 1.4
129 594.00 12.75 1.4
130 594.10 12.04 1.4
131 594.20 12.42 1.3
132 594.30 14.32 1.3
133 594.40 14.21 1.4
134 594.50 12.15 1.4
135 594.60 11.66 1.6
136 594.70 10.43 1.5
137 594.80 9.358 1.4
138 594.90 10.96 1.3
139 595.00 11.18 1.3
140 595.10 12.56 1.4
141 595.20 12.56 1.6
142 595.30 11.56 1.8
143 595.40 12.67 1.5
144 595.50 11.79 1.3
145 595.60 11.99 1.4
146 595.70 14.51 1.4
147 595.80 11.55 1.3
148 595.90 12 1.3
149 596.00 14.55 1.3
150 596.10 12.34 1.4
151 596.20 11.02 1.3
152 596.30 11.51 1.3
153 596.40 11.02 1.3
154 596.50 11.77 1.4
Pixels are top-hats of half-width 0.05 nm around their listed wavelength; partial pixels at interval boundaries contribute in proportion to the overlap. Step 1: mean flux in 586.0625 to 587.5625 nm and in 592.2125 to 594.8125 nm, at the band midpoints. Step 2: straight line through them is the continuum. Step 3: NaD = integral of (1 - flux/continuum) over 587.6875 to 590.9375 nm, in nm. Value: 0.47 nm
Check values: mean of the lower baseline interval 11.1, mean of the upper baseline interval 11.9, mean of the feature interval 9.71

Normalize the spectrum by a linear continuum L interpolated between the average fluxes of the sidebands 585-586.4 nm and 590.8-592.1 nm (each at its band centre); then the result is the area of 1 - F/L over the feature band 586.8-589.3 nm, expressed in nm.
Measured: 0.20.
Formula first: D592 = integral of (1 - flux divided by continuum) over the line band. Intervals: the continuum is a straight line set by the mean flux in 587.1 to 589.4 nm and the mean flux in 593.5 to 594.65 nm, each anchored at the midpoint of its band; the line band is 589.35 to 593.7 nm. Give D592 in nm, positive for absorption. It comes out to 0.15 nm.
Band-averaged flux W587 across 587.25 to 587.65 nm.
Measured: 11.5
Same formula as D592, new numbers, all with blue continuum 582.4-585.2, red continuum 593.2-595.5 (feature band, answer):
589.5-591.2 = 0.26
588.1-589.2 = 0.25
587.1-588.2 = -0.02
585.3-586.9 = 0.08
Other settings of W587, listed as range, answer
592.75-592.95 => 11.3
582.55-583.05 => 11.4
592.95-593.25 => 11.7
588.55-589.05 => 7.02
